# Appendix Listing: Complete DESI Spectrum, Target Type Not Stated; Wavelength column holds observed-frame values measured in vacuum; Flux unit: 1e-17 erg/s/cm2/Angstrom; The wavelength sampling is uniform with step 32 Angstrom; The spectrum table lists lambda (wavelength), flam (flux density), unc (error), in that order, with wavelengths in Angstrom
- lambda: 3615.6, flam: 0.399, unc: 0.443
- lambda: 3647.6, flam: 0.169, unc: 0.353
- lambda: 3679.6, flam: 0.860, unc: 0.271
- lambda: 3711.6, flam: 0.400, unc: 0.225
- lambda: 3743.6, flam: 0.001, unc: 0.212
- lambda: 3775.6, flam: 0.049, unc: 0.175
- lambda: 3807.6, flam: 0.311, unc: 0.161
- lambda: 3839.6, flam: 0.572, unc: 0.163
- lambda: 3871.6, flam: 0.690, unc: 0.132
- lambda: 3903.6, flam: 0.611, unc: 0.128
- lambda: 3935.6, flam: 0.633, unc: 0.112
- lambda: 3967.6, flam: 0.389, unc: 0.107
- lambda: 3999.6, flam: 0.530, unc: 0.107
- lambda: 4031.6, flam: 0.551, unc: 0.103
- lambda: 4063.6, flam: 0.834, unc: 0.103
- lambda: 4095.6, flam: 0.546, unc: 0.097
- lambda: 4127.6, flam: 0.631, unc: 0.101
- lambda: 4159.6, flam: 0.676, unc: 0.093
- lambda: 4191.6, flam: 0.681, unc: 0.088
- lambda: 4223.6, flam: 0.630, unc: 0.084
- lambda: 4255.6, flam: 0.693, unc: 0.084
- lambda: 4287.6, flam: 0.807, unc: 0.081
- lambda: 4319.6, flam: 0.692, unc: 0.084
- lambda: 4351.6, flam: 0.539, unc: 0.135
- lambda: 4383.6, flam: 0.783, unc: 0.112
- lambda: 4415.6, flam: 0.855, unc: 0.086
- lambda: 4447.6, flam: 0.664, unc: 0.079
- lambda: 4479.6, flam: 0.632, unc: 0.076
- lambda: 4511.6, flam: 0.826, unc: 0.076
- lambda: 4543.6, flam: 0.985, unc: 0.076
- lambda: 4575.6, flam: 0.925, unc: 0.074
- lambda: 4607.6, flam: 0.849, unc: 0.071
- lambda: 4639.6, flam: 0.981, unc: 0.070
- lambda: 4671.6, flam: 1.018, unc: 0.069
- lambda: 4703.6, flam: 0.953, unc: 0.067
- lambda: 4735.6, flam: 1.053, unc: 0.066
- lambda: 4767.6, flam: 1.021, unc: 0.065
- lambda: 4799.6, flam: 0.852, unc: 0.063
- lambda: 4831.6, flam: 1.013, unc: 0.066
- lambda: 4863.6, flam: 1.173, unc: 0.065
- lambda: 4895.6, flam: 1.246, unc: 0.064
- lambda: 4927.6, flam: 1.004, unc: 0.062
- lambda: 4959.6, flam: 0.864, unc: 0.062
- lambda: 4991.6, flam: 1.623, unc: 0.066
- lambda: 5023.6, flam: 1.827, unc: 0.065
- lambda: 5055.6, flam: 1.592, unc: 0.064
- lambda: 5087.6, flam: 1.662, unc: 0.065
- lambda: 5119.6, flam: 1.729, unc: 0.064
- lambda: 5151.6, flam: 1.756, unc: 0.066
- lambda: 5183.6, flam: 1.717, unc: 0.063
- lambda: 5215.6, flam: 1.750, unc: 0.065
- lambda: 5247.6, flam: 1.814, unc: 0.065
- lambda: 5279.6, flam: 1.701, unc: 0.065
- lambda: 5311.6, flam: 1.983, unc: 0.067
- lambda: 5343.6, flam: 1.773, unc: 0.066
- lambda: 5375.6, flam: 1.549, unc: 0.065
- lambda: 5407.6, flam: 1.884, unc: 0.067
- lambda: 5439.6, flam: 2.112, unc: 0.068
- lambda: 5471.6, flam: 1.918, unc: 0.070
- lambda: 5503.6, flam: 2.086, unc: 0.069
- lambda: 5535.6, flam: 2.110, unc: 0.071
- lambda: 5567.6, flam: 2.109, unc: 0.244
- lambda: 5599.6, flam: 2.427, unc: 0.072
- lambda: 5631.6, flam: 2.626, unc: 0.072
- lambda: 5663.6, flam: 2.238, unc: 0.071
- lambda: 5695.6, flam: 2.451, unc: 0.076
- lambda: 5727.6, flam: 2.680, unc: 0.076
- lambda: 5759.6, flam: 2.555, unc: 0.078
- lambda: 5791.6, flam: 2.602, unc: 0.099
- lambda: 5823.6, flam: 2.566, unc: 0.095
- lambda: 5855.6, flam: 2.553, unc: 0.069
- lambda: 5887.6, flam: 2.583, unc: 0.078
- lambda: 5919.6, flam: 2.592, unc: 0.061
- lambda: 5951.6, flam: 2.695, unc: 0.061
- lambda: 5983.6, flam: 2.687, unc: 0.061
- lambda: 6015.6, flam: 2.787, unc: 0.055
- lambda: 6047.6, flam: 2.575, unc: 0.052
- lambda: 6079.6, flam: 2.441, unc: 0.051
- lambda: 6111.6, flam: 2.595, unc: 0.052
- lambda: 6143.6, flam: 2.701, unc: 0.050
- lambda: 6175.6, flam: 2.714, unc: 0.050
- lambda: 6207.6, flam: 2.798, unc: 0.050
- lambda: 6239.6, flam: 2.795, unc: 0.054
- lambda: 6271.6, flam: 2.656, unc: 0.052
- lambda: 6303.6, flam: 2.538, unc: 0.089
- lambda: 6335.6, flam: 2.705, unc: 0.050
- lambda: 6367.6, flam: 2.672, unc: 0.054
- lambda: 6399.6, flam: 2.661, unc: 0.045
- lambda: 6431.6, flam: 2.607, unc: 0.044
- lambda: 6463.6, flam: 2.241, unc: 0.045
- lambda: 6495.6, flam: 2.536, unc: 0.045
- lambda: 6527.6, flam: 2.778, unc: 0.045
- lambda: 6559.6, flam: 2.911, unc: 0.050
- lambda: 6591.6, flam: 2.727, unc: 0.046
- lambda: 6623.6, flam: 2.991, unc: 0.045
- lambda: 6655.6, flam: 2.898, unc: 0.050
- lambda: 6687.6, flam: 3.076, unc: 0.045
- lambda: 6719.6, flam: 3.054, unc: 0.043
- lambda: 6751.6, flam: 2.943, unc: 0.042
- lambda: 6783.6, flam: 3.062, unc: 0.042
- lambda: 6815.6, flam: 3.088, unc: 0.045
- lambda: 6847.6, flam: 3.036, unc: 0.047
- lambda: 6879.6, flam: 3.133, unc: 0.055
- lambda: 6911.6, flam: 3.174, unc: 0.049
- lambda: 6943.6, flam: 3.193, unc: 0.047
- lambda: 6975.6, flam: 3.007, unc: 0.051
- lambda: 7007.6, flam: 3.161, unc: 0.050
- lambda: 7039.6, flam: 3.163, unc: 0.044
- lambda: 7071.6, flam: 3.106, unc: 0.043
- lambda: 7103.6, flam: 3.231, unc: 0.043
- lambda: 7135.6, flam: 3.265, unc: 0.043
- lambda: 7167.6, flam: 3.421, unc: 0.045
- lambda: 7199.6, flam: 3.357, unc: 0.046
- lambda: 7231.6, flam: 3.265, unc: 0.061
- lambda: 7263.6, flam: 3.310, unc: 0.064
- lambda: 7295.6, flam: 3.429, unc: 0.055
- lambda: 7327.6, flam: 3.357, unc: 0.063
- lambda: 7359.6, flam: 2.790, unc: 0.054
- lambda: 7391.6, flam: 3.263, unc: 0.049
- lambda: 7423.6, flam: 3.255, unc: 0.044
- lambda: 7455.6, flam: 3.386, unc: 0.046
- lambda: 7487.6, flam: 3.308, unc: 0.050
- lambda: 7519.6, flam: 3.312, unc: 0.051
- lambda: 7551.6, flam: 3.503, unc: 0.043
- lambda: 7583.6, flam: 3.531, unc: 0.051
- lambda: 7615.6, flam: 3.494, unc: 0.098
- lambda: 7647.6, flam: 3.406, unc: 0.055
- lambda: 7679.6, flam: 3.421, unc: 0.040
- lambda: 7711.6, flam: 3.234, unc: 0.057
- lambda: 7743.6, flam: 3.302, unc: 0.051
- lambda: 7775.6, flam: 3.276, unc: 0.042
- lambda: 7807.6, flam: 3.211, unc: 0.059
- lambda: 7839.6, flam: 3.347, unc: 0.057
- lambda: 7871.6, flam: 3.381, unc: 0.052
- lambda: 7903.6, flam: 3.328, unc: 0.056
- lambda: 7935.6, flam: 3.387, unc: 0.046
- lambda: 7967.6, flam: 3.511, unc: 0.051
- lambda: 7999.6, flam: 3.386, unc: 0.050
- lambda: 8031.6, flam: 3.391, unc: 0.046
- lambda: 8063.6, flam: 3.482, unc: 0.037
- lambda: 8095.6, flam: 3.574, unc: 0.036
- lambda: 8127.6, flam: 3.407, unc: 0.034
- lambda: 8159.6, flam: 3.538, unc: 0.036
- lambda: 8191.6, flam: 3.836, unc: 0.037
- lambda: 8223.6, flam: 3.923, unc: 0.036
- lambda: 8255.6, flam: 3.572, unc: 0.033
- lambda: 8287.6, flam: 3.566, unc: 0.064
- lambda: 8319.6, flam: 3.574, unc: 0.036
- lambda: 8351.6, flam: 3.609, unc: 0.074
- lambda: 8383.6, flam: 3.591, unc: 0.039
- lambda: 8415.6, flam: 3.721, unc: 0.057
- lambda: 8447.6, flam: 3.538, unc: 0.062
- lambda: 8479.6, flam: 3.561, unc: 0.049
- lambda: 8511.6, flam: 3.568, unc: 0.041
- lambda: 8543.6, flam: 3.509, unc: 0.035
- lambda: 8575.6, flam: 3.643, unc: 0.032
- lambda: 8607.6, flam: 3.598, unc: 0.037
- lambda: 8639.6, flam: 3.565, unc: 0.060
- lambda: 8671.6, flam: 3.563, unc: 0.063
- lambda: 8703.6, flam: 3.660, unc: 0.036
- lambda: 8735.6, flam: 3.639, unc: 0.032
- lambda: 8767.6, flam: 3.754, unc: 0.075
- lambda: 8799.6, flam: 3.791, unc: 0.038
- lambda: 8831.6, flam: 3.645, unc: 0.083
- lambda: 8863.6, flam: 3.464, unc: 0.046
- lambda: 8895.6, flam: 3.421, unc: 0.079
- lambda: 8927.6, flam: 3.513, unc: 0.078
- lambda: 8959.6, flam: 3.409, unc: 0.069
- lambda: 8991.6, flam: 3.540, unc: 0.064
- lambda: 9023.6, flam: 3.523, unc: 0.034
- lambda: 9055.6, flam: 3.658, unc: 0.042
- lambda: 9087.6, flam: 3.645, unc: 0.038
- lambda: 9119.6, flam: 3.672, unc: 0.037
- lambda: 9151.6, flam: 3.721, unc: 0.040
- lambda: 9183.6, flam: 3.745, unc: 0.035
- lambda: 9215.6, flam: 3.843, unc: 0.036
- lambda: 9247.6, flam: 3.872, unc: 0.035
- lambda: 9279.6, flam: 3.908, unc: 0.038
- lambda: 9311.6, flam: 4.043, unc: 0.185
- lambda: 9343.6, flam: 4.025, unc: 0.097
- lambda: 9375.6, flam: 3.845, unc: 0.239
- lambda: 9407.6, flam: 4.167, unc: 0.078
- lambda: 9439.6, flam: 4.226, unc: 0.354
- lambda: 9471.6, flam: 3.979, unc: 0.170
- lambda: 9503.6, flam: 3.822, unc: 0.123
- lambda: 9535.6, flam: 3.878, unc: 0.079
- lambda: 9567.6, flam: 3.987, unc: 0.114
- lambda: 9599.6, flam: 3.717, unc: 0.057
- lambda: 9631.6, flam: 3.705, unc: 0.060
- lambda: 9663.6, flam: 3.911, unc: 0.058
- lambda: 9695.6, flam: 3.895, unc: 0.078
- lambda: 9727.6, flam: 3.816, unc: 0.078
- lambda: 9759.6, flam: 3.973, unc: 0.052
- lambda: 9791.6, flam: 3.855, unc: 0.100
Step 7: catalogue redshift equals 0.249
